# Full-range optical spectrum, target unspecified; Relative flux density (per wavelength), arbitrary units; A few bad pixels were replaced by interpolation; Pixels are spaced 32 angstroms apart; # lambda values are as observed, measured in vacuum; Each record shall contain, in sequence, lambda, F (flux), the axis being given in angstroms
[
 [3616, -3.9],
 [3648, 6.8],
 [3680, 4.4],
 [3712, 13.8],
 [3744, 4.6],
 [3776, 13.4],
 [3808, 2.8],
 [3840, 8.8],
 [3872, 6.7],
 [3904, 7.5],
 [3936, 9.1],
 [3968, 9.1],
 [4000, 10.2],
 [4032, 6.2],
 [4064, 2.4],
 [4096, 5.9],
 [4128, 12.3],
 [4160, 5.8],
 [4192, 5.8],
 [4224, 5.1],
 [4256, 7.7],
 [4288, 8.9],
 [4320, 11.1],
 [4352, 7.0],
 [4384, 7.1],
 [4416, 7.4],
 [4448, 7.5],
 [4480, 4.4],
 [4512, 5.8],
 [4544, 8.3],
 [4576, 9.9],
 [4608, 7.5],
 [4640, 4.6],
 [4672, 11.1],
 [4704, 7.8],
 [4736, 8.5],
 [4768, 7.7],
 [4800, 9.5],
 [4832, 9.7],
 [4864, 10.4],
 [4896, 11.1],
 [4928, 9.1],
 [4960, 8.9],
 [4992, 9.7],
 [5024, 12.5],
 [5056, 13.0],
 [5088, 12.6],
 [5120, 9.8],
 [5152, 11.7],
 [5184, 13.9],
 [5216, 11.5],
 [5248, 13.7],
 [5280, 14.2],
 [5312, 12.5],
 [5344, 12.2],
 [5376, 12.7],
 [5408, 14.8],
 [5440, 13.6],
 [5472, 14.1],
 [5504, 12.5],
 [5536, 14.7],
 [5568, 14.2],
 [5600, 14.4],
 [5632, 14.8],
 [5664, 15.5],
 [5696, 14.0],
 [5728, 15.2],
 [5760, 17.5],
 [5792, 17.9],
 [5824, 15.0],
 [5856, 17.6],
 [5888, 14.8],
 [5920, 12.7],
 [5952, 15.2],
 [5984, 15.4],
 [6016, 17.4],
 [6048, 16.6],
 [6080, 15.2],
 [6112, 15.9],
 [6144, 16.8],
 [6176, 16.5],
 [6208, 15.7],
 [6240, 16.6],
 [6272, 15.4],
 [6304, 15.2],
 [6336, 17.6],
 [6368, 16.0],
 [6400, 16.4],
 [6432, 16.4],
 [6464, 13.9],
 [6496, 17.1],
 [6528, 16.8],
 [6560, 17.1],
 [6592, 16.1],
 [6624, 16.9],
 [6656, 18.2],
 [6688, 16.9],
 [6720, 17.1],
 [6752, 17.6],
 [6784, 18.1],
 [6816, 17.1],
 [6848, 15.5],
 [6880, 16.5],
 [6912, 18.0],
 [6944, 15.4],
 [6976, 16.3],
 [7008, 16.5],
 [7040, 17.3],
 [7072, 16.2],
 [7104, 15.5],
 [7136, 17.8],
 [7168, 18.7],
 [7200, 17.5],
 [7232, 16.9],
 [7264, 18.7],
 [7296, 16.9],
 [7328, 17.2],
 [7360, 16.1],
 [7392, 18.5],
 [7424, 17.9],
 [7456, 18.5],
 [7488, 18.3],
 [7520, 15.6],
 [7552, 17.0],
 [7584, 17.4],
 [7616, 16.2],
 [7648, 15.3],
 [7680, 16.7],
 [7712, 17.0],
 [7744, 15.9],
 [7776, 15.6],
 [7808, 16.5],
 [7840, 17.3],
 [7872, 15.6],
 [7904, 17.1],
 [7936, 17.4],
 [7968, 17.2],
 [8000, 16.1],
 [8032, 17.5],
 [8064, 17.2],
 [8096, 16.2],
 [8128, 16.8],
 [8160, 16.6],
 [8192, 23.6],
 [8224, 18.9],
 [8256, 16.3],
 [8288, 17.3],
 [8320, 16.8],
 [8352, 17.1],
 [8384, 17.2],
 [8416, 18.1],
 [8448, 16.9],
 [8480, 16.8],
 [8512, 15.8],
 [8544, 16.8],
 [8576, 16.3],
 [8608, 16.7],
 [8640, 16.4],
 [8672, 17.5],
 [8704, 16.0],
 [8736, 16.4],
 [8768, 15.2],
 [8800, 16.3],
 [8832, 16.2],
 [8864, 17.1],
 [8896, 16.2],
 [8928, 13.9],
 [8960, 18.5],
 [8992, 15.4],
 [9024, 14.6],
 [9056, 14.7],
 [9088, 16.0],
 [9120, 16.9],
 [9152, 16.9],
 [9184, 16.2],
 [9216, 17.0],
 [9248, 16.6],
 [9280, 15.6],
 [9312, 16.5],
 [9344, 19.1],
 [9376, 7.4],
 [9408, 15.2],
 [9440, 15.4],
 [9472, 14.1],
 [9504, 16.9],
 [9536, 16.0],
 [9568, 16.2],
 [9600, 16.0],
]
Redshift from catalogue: 0.25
